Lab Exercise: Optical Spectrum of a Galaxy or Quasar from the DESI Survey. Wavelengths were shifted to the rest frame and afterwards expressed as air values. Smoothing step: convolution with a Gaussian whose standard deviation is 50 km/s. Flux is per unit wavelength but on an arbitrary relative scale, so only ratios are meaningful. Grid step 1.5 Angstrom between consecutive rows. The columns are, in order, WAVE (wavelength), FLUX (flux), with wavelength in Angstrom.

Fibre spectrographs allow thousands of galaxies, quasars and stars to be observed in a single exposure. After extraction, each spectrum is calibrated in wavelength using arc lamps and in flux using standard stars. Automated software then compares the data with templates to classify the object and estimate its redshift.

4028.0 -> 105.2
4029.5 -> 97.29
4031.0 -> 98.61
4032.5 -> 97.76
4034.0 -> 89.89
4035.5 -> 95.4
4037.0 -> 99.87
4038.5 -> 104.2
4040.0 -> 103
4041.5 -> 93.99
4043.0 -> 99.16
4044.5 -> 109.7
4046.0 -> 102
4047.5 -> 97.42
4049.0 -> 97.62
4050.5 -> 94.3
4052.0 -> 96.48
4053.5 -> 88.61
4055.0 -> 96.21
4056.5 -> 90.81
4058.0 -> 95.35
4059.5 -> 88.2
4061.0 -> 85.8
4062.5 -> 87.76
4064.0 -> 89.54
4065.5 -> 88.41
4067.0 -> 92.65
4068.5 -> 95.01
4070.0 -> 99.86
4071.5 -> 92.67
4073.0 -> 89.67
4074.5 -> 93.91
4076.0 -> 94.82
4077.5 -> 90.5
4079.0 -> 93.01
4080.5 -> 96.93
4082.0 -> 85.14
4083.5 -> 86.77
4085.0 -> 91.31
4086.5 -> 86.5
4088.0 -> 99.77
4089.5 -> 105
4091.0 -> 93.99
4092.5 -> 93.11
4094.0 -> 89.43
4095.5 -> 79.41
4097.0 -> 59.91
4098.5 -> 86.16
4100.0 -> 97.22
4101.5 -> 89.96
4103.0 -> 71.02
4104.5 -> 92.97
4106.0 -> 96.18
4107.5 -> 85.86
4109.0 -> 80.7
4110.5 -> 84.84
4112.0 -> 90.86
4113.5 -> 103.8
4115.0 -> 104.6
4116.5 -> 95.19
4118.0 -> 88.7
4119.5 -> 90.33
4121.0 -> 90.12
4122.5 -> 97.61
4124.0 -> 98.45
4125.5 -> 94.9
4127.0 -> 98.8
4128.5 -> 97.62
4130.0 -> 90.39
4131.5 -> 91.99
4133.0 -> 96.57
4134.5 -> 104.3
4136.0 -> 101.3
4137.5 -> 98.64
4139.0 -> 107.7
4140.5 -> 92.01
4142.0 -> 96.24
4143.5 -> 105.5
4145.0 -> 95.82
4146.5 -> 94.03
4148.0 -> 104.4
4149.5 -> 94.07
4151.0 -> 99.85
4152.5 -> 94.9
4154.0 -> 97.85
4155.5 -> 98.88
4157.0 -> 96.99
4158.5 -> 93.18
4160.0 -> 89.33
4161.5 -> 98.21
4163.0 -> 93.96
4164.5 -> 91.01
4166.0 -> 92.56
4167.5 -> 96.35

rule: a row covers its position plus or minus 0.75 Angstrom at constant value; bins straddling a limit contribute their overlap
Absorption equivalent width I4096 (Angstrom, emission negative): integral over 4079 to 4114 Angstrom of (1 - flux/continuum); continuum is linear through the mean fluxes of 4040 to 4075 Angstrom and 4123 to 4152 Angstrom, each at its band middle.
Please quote 2.6 Angstrom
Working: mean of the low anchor 94.3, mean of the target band 89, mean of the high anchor 98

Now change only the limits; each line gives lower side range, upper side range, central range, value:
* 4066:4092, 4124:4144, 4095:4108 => 1.5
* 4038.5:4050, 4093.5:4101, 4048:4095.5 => -0.8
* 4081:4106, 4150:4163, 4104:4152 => -1.7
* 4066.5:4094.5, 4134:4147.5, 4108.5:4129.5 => 0.7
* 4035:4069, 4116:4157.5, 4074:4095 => 0.7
